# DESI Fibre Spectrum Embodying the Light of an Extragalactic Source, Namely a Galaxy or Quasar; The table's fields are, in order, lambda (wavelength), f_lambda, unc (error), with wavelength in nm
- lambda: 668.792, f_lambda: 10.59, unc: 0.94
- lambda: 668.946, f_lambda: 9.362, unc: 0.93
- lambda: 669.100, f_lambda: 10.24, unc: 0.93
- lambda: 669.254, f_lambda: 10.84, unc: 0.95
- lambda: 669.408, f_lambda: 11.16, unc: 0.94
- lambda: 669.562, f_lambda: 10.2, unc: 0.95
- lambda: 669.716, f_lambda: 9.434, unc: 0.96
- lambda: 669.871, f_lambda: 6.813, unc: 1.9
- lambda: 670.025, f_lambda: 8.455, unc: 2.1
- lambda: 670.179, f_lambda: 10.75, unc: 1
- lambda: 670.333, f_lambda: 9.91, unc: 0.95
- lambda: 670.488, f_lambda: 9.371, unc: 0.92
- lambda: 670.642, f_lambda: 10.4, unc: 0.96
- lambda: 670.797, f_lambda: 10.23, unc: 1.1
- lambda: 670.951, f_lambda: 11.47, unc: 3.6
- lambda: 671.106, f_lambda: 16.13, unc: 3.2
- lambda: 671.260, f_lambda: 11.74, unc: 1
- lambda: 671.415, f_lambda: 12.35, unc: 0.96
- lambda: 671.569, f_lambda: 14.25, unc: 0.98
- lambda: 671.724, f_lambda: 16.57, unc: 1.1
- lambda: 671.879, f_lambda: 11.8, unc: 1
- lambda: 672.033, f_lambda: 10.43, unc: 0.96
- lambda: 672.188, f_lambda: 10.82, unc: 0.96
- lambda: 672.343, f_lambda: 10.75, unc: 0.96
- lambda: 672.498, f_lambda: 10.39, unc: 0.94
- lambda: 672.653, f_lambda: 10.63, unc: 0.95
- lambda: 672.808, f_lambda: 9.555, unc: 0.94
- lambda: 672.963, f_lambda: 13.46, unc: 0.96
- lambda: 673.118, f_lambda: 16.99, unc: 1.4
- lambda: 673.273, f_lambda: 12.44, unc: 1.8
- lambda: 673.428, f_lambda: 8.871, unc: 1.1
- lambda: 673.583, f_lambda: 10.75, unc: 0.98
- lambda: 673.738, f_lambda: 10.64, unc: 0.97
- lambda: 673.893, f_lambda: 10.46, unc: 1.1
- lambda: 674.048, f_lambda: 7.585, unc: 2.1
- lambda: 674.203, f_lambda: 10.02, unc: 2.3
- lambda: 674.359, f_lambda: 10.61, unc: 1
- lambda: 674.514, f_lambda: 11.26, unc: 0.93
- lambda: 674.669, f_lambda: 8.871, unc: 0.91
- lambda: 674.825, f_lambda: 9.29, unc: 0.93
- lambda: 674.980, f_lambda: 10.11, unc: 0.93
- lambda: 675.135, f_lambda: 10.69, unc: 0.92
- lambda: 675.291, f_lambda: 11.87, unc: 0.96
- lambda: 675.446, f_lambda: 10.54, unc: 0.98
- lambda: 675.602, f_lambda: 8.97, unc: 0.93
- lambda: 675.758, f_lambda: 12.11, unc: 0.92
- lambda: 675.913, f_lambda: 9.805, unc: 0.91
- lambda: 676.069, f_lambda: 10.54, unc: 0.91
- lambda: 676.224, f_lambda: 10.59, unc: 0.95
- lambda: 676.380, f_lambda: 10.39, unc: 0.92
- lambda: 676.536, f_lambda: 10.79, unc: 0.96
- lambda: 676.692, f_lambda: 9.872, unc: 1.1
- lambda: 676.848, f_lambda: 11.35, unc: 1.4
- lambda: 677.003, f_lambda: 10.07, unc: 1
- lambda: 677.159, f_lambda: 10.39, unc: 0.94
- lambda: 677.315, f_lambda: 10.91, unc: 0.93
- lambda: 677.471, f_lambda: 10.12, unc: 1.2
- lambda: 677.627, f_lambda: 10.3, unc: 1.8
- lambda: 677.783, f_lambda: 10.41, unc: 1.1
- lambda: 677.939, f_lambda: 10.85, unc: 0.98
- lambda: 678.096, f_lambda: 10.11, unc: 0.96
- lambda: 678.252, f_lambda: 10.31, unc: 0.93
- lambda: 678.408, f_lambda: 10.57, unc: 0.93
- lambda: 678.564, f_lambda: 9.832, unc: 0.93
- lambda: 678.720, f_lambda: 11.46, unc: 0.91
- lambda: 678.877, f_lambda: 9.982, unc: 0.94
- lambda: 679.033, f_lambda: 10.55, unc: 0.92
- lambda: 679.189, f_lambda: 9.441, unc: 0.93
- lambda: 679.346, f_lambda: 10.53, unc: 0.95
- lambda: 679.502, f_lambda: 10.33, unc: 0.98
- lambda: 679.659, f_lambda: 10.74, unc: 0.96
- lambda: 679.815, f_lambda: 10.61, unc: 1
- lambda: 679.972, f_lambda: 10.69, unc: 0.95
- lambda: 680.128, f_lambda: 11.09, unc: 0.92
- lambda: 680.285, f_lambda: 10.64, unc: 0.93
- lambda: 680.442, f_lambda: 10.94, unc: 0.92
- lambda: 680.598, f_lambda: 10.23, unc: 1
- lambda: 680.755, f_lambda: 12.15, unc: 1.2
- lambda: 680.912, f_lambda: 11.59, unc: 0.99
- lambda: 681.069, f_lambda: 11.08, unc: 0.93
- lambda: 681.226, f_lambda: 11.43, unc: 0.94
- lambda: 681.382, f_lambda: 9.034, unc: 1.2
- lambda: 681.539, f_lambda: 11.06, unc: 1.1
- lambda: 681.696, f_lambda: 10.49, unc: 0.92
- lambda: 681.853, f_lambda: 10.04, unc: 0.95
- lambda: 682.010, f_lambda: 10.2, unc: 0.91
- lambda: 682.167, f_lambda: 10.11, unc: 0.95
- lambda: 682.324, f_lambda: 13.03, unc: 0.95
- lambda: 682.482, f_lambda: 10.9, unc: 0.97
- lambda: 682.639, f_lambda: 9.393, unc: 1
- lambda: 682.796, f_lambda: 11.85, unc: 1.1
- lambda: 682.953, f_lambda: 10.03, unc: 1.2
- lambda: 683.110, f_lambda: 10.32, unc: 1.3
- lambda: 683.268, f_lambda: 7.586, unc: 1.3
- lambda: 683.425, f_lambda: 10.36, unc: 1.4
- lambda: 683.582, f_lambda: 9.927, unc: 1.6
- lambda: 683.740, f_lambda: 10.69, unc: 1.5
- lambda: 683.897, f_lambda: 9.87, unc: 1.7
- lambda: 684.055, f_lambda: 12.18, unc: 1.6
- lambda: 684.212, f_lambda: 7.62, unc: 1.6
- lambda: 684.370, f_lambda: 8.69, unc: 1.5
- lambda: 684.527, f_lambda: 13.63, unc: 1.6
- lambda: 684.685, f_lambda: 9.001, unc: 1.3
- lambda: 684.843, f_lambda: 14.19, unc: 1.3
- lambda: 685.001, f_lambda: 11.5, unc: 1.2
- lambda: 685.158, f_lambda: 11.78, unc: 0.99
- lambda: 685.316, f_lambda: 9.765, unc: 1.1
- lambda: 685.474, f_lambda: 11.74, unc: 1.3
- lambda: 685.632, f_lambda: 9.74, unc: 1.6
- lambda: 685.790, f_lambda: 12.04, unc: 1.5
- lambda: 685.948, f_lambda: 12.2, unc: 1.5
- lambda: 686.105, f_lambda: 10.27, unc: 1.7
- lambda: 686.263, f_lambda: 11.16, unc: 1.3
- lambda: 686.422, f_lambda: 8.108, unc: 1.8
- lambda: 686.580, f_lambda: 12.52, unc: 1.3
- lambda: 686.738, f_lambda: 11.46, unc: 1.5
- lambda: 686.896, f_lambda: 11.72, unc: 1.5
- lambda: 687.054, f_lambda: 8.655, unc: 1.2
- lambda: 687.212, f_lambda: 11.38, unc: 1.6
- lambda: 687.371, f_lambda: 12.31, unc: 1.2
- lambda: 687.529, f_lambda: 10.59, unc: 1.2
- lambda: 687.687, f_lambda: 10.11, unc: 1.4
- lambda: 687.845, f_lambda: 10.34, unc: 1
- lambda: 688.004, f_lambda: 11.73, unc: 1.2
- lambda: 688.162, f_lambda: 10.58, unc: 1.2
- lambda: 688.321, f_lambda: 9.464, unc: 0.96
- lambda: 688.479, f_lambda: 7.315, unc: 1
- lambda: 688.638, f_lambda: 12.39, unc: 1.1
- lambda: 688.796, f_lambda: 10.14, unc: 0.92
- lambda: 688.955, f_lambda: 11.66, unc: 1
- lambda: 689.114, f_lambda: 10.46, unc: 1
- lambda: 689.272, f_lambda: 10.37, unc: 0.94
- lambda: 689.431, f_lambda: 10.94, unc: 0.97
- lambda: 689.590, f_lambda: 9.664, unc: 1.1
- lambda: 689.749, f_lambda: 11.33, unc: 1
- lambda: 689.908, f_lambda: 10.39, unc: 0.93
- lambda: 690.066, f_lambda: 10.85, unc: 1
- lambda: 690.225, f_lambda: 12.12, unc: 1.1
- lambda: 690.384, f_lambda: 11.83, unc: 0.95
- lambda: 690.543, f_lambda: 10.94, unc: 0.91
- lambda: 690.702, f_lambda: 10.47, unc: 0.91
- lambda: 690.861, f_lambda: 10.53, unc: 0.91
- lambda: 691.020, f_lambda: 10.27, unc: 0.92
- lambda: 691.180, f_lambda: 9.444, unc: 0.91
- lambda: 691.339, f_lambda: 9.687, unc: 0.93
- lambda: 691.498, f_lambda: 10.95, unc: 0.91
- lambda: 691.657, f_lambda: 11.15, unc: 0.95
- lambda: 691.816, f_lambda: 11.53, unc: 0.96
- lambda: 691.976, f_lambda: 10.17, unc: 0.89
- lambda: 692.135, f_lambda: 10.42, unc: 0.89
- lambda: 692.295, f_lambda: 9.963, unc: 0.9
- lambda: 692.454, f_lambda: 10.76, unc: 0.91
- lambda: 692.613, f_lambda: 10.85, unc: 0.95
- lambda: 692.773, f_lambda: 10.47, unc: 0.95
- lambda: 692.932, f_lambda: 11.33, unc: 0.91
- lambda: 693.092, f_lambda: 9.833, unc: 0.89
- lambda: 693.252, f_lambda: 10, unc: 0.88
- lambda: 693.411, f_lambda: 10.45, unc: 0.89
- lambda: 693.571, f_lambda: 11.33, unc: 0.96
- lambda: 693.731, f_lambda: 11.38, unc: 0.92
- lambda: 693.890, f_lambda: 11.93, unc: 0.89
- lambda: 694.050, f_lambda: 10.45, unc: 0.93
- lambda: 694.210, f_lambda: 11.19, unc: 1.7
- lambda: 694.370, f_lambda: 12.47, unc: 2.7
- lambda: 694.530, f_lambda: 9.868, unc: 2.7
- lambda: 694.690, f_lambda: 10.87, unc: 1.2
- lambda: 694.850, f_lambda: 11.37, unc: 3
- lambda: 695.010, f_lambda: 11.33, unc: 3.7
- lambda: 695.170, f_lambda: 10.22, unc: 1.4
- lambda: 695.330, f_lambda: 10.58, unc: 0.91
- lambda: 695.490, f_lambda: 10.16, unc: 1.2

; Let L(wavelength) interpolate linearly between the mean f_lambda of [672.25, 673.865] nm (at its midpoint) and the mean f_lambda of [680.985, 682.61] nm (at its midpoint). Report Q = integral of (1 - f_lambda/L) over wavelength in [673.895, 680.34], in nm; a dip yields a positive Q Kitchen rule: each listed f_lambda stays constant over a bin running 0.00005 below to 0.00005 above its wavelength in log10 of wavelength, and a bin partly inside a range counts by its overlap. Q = 0.409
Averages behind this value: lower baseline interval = 11.4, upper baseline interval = 10.7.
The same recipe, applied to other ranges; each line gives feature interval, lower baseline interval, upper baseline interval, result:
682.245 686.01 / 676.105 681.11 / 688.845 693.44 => -0.05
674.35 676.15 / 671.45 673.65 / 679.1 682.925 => 0.19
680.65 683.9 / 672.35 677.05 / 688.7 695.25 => 0.05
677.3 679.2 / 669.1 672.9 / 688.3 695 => 0.09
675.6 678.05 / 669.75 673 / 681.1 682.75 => 0.09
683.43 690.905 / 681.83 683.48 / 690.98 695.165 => -0.18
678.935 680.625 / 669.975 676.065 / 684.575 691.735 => 0.06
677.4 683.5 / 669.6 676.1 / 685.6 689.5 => 0.16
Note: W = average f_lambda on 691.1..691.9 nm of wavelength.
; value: 10.5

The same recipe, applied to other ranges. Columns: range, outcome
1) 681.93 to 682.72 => 10.7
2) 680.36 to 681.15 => 11.2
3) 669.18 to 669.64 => 10.7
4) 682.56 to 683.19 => 10.4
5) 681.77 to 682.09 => 10.1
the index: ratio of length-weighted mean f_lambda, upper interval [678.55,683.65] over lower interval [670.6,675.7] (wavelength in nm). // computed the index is 0.94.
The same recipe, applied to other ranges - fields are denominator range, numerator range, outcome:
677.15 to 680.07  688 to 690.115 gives 1.00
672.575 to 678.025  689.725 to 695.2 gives 1.02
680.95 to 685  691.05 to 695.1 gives 1.02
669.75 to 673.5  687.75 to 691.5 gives 0.93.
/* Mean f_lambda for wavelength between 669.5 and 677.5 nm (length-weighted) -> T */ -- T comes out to 10.8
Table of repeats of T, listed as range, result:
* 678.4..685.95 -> 10.7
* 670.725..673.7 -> 12.1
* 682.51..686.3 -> 10.6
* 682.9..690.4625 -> 10.7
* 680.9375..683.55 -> 10.4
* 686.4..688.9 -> 10.6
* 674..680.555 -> 10.4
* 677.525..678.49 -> 10.4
